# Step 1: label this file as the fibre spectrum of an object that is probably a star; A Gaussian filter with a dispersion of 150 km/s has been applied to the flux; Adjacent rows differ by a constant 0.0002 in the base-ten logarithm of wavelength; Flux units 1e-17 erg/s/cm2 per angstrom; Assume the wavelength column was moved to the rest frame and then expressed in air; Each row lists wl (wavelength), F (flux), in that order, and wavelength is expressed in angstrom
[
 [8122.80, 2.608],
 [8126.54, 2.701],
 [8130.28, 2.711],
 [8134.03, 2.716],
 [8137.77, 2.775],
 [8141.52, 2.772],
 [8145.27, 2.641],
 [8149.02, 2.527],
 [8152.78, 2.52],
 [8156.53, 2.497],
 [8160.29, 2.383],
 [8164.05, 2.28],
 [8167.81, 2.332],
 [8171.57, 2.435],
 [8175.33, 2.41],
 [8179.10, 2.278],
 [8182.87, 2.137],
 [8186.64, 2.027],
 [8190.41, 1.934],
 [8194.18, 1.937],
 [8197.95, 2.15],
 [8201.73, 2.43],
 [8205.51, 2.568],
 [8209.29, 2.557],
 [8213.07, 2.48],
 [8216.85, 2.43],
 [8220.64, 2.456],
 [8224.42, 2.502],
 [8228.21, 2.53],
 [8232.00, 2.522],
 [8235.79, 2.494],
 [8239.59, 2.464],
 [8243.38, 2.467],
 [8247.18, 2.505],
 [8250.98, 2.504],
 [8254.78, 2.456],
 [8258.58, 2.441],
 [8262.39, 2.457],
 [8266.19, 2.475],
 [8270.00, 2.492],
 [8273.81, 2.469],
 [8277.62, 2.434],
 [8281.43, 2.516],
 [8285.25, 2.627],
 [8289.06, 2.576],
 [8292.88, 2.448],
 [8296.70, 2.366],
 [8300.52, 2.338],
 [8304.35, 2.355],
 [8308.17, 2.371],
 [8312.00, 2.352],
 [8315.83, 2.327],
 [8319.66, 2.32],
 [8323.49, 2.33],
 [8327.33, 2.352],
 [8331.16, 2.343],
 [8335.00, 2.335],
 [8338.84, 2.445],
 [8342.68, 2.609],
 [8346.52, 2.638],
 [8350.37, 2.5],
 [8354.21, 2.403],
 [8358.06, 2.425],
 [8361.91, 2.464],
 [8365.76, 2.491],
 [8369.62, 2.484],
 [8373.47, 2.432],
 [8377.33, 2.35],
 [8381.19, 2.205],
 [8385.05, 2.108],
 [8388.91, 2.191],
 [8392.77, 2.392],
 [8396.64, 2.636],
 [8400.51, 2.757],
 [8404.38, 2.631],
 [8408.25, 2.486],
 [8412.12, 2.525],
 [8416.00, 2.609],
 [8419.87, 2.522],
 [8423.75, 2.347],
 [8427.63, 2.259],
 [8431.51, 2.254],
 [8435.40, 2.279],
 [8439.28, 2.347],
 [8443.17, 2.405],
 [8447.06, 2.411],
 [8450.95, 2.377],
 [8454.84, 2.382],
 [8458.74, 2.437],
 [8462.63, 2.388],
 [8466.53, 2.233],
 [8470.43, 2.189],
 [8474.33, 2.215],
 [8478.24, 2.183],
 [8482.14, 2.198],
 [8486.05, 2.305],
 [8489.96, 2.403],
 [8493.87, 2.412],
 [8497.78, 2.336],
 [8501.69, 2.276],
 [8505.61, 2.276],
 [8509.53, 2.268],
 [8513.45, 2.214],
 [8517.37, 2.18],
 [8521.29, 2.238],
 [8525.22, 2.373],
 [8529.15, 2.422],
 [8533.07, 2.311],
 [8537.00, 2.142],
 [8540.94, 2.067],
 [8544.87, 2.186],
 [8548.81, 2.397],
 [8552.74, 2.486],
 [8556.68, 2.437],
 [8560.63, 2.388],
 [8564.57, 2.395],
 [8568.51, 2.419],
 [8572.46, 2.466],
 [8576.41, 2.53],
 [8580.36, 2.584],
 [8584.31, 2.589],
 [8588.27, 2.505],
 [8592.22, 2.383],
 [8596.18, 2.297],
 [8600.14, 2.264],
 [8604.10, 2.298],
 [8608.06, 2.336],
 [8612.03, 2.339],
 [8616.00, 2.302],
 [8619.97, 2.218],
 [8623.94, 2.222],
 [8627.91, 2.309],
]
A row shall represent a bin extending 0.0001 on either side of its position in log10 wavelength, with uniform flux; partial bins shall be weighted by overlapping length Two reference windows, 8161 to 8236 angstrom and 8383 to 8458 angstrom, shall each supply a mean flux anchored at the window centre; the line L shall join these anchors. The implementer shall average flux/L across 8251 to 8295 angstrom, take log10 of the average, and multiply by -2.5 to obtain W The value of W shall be -0.06 mag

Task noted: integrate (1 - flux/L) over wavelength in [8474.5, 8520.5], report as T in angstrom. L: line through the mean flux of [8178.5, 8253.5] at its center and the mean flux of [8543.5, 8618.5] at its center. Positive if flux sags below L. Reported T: 2.3 angstrom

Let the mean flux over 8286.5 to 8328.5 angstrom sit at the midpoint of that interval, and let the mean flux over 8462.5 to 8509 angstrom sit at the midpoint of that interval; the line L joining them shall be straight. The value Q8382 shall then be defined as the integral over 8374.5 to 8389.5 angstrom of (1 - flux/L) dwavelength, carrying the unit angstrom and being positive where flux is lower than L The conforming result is 0.7 angstrom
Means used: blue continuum 2.38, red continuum 2.28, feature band 2.23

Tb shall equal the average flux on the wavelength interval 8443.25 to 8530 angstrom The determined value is 2.31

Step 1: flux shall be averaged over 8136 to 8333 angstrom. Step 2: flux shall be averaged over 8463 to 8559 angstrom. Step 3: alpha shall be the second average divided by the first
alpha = 0.94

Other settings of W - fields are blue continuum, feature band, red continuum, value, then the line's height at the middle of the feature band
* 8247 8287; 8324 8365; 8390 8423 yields 0.03 mag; 2.52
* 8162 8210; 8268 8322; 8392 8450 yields -0.03 mag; 2.35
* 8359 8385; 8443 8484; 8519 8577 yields 0.03 mag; 2.36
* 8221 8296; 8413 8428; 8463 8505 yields -0.05 mag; 2.34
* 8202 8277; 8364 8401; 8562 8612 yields 0.03 mag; 2.46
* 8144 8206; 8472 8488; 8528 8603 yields 0.07 mag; 2.37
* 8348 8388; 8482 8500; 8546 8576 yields 0.03 mag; 2.41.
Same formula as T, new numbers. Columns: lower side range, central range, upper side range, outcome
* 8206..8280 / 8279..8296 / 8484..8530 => -0.5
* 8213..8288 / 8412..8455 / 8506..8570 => -0.3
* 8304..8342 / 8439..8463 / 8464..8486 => -1.7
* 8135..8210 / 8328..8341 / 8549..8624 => 0.1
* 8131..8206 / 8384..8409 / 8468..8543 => -1.8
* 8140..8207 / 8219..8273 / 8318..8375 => -2.3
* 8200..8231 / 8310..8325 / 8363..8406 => 0.7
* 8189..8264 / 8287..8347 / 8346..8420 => 1.0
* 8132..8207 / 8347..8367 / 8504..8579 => -0.9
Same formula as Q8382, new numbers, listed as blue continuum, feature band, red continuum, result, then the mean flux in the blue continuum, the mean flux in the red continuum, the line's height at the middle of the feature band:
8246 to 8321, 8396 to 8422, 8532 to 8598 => -1.9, 2.44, 2.39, 2.42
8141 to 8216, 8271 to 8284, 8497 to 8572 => -0.8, 2.36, 2.31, 2.34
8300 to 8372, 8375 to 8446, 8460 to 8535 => -1.5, 2.42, 2.29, 2.36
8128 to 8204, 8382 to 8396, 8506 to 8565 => 0.4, 2.4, 2.3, 2.34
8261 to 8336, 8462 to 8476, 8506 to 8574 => 0.6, 2.41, 2.32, 2.34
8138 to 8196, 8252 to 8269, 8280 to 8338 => -0.6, 2.35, 2.4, 2.38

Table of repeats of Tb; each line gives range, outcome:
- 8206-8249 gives 2.49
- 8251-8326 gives 2.43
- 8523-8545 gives 2.26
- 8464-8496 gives 2.27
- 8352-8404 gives 2.42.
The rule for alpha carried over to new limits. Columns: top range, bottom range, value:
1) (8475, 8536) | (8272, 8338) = 0.95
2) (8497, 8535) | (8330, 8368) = 0.93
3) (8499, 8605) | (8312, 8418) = 0.96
